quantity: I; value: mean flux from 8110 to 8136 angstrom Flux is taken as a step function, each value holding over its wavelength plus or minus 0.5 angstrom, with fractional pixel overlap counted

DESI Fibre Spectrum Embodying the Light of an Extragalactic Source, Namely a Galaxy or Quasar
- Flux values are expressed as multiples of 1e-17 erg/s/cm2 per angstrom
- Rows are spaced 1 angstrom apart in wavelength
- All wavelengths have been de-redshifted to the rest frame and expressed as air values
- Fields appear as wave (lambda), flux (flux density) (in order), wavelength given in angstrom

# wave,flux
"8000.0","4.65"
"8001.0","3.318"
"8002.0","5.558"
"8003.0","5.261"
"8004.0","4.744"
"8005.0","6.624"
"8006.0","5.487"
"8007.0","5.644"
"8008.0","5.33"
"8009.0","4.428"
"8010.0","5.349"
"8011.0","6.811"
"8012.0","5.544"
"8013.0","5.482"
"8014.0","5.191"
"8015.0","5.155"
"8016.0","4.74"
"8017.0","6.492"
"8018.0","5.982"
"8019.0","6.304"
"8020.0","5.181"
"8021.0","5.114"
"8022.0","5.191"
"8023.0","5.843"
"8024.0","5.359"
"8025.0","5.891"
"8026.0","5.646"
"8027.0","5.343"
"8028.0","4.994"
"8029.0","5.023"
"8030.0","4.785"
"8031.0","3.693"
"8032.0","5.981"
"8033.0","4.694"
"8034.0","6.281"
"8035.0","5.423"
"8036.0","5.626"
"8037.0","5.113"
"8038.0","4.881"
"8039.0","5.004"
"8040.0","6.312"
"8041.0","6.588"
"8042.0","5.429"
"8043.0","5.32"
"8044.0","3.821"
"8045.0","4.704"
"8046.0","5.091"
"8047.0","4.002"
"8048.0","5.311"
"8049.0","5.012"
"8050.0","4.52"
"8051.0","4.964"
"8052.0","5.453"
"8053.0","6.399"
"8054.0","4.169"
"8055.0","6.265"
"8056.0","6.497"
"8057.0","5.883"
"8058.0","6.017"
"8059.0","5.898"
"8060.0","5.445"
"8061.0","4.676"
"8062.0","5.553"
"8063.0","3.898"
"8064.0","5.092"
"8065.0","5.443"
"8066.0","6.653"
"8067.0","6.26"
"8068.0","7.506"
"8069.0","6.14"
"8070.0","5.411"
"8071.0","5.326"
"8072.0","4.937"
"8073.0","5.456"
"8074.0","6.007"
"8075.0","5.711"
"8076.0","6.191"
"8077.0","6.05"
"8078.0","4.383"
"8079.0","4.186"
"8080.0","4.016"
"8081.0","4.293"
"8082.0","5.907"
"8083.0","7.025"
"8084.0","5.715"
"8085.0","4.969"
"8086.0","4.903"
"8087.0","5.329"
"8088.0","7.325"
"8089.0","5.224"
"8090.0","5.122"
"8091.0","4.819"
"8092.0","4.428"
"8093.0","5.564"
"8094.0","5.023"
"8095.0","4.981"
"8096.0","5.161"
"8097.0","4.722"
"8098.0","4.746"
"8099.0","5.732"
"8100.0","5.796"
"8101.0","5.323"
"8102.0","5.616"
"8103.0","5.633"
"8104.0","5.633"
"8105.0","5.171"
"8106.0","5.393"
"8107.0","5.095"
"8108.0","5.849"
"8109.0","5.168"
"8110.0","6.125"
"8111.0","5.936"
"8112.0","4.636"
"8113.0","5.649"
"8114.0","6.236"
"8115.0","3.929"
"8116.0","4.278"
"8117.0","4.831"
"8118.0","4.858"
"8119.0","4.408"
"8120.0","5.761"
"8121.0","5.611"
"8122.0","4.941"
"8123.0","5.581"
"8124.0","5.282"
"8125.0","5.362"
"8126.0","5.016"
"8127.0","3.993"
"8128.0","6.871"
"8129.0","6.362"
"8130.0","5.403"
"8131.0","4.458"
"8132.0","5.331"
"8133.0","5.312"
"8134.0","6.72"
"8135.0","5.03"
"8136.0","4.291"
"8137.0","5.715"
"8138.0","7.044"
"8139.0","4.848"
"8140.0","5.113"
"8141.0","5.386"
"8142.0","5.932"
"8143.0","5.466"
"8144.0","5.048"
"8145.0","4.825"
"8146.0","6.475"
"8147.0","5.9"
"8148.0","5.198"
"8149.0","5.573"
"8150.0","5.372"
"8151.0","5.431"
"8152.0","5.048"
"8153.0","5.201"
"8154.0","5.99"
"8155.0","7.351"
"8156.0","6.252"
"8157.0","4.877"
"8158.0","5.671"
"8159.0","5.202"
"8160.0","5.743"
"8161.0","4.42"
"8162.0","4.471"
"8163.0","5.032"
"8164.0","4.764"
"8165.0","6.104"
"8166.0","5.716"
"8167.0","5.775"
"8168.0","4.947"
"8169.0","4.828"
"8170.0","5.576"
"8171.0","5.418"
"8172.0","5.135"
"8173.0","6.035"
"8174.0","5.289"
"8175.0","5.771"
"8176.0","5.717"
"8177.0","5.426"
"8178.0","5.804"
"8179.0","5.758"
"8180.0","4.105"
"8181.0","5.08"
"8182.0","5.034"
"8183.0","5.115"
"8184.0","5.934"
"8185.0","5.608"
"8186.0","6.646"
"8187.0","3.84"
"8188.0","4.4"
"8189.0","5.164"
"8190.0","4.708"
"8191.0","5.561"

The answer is 5.27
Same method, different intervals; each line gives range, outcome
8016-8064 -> 5.33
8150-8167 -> 5.46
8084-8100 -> 5.24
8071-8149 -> 5.35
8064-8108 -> 5.45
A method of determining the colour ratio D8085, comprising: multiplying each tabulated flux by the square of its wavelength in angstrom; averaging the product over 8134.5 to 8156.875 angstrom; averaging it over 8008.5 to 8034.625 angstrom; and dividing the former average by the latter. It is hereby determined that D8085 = 1.1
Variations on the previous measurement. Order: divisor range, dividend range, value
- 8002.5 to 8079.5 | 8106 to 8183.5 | 1.02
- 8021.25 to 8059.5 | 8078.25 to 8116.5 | 1.00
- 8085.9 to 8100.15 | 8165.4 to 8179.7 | 1.07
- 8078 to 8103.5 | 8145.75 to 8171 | 1.06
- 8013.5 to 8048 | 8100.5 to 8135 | 1.03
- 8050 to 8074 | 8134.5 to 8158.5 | 1.01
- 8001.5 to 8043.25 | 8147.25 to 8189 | 1.02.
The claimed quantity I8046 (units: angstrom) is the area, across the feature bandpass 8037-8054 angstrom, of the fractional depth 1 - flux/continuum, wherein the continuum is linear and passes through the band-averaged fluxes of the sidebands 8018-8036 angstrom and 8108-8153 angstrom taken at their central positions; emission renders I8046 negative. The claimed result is 0.7 angstrom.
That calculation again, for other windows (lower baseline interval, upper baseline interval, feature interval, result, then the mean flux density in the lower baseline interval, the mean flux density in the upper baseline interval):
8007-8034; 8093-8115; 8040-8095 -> -0.2 angstrom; 5.39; 5.38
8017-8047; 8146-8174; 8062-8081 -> -0.3 angstrom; 5.33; 5.46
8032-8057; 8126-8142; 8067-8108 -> -0.2 angstrom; 5.31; 5.46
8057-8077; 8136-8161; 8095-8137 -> 2.3 angstrom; 5.68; 5.56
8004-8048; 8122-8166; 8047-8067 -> -0.1 angstrom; 5.36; 5.45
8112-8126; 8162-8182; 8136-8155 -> -1.1 angstrom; 5.11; 5.35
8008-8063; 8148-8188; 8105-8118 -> 0.3 angstrom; 5.35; 5.4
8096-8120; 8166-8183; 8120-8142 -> -0.6 angstrom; 5.26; 5.36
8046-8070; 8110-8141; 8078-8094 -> 0.6 angstrom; 5.51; 5.31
